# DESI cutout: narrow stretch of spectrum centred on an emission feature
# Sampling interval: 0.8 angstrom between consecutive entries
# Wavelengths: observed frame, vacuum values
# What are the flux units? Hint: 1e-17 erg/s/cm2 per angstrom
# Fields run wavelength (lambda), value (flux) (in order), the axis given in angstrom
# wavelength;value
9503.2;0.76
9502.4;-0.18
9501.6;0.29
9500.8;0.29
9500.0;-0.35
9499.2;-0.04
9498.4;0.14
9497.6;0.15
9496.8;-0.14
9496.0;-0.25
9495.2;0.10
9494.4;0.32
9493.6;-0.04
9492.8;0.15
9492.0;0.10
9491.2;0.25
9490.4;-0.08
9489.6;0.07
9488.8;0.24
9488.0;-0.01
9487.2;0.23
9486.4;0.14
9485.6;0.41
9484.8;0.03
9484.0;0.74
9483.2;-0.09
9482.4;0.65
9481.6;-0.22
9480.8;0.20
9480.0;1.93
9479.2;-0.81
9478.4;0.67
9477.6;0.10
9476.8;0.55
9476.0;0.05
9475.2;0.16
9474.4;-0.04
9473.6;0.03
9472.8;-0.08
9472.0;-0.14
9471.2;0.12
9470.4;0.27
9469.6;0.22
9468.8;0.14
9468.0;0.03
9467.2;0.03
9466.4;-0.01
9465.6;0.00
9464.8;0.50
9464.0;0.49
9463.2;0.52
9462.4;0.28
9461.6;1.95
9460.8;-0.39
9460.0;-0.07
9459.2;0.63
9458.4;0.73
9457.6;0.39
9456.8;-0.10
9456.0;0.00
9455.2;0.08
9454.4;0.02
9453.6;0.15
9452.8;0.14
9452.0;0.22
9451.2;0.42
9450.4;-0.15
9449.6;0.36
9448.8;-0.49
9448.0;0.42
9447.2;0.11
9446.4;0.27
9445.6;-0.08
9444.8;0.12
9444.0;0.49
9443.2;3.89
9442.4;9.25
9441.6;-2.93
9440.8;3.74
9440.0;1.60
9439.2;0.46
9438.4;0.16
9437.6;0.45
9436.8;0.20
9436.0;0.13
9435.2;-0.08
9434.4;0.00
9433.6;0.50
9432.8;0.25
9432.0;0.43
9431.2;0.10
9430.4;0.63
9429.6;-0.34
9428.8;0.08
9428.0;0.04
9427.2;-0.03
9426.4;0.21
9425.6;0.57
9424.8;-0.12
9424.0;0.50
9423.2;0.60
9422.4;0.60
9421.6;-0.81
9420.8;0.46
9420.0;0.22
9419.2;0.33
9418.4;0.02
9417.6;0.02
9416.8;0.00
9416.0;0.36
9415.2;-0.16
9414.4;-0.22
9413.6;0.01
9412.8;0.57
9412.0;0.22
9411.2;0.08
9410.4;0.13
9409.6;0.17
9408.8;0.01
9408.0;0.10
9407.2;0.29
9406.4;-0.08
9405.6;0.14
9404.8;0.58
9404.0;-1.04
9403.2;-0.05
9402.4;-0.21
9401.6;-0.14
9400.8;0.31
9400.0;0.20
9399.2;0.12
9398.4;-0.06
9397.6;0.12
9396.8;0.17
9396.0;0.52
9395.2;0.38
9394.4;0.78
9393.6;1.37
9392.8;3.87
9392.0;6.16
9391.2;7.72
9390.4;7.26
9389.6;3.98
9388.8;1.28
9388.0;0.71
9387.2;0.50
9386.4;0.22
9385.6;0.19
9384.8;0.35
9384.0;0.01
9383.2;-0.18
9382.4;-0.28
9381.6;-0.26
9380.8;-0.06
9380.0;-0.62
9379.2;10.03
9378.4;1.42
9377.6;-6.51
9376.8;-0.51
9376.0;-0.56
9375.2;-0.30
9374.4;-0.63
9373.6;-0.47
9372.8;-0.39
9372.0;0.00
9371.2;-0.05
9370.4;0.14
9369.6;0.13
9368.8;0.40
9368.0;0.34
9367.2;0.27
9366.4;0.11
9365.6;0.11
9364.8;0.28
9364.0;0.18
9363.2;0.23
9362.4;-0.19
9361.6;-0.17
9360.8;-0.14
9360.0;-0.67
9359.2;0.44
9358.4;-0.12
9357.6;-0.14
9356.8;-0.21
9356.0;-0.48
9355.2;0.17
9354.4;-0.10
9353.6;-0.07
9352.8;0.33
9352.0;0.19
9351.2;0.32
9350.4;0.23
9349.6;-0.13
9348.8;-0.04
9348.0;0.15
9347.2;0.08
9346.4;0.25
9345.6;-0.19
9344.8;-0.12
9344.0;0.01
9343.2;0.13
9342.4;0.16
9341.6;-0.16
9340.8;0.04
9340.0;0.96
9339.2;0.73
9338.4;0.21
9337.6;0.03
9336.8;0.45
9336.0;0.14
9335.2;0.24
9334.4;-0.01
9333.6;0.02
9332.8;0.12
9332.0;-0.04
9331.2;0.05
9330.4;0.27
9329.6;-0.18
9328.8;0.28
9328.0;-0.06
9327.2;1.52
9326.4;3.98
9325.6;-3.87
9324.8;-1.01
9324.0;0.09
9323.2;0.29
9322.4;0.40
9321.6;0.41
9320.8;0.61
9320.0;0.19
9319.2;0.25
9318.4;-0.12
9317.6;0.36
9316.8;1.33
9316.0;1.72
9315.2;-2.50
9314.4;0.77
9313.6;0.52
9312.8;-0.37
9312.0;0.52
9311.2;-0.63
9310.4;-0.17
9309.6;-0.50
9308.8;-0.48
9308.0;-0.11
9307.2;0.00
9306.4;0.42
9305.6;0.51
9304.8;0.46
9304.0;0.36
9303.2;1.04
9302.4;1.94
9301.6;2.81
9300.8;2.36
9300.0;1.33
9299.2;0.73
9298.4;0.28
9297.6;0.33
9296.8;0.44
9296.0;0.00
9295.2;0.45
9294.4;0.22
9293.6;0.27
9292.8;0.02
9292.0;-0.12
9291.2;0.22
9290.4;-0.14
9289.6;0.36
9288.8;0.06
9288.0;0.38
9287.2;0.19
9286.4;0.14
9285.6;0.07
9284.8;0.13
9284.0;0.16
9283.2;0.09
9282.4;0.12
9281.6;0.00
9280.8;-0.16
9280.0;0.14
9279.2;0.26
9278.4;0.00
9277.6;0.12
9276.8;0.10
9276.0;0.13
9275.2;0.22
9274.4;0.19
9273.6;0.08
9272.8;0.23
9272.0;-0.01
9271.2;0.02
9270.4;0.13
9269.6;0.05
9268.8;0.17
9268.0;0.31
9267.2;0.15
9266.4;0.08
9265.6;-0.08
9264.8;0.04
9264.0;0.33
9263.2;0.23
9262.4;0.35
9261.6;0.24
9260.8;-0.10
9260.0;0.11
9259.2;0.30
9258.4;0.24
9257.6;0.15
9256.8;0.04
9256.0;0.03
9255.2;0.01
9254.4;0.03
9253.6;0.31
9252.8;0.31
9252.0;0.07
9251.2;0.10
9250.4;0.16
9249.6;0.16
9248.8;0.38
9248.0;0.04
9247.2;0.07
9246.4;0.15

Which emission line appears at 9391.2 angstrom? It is [O III] 5007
